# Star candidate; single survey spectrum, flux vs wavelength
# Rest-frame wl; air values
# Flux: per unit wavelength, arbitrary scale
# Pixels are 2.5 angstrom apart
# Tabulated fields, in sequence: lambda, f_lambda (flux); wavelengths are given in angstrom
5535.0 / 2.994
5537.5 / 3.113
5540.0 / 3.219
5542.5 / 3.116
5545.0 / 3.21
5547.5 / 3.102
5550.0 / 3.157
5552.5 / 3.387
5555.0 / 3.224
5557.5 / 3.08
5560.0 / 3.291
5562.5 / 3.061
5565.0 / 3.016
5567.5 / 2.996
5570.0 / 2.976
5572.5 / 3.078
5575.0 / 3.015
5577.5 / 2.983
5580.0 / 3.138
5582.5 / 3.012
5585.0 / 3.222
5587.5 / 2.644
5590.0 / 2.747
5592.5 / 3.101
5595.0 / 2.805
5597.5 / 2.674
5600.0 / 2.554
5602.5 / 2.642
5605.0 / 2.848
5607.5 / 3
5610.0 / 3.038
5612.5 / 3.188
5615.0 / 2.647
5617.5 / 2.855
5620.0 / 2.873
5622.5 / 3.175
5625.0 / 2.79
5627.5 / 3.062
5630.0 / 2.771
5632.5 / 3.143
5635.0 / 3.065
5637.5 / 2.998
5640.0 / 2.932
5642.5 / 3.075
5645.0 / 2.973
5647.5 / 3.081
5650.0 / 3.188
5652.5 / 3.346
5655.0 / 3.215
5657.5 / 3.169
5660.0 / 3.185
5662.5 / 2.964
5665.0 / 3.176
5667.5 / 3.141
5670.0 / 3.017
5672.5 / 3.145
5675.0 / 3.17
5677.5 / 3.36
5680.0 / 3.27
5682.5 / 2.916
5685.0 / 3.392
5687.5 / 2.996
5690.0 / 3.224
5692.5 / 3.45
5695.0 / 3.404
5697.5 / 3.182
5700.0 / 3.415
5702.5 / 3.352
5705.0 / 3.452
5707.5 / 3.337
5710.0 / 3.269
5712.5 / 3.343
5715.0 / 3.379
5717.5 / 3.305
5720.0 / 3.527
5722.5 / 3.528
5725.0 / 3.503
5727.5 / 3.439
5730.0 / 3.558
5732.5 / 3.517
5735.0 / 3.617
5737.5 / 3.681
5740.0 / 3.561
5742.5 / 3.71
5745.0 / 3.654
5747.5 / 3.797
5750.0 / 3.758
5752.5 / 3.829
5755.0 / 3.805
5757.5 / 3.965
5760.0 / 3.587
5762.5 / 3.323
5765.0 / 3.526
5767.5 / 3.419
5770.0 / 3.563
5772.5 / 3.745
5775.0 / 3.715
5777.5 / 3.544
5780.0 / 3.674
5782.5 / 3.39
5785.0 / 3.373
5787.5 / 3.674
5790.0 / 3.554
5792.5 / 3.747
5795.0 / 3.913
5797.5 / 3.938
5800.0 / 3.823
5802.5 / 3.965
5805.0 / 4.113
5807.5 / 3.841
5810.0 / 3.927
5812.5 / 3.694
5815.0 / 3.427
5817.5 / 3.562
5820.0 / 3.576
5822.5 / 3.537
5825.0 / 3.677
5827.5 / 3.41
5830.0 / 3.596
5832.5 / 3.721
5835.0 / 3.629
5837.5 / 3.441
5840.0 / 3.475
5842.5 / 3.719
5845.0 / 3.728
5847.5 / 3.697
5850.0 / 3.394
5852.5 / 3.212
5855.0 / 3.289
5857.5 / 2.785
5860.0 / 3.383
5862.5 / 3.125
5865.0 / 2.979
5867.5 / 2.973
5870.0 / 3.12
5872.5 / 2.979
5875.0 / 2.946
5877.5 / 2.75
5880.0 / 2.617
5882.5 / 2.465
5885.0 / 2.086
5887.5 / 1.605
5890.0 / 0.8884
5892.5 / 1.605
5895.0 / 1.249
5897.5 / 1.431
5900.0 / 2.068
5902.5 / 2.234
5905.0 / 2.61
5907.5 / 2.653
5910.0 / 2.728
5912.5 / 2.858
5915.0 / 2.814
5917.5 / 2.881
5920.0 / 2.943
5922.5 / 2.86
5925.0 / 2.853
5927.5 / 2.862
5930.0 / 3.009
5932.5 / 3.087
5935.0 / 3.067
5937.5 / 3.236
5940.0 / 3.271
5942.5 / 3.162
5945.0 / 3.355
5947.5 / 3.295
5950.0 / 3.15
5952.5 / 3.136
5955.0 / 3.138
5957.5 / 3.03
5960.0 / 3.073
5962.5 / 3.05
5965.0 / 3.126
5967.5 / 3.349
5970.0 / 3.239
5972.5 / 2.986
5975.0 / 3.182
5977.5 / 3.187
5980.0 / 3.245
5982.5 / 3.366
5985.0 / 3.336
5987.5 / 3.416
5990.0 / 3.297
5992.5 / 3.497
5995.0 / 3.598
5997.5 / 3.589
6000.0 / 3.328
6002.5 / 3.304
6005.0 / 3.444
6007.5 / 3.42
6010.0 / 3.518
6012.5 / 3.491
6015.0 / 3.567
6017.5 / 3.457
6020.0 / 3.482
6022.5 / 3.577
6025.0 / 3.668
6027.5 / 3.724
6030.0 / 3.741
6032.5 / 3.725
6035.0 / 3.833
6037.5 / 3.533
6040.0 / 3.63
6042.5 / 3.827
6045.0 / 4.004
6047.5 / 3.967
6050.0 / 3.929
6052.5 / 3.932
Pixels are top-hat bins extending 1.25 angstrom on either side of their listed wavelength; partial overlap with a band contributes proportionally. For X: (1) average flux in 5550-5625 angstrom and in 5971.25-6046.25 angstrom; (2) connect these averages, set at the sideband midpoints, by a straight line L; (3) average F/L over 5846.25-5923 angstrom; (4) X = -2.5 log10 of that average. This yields 0.26 mag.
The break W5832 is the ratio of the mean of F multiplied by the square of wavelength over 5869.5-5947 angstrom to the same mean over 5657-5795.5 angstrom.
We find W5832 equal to 0.80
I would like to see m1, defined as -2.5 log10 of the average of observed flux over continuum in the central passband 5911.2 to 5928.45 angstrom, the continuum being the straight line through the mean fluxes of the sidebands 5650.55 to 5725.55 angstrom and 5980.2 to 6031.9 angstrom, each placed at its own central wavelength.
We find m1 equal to 0.19 mag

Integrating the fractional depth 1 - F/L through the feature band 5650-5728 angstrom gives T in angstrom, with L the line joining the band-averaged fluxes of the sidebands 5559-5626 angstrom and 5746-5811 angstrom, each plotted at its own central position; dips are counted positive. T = 1.5 angstrom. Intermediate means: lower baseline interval 2.94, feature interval 3.27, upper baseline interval 3.71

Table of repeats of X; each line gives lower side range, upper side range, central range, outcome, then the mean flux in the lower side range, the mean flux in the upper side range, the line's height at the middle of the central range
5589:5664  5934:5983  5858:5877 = 0.03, 2.97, 3.18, 3.12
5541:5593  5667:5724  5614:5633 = 0.09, 3.07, 3.29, 3.17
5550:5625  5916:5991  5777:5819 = -0.21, 2.97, 3.14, 3.07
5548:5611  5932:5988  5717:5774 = -0.17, 2.99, 3.19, 3.08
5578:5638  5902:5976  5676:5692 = -0.09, 2.92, 3.02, 2.94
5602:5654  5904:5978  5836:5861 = -0.13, 2.99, 3.04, 3.03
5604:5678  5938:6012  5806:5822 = -0.16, 3.05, 3.28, 3.17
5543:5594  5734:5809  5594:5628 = 0.12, 3.07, 3.69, 3.2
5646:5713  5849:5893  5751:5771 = -0.21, 3.23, 2.69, 3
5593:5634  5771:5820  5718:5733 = -0.03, 2.88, 3.71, 3.39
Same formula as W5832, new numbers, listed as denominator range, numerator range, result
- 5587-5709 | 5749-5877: 1.22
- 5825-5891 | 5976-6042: 1.21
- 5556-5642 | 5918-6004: 1.23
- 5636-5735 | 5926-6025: 1.11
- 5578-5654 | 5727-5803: 1.30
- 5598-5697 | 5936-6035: 1.23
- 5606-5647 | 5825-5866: 1.24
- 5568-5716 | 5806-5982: 1.07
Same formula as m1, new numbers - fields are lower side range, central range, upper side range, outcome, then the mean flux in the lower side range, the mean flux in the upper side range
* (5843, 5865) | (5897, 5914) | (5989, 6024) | 0.362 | 3.32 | 3.47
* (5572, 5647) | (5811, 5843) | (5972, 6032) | -0.114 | 2.93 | 3.44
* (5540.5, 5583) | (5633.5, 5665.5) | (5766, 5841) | 0.070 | 3.11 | 3.66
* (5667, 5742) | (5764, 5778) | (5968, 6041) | -0.066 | 3.35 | 3.46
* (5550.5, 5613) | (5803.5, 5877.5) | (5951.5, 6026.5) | -0.074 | 2.99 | 3.34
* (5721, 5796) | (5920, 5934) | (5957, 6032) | 0.175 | 3.62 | 3.38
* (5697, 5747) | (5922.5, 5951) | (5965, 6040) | 0.114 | 3.48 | 3.45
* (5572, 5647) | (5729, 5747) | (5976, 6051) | -0.158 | 2.93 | 3.55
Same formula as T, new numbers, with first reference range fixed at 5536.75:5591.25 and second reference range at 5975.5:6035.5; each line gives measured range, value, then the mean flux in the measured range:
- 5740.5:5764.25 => -3.30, 3.71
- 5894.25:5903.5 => 4.45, 1.76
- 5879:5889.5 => 3.99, 2.09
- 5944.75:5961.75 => 1.40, 3.15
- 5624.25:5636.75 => 0.67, 2.97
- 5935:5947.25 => 0.66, 3.24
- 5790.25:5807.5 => -3.11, 3.89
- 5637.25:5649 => 0.51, 3.02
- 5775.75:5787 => -0.82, 3.52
